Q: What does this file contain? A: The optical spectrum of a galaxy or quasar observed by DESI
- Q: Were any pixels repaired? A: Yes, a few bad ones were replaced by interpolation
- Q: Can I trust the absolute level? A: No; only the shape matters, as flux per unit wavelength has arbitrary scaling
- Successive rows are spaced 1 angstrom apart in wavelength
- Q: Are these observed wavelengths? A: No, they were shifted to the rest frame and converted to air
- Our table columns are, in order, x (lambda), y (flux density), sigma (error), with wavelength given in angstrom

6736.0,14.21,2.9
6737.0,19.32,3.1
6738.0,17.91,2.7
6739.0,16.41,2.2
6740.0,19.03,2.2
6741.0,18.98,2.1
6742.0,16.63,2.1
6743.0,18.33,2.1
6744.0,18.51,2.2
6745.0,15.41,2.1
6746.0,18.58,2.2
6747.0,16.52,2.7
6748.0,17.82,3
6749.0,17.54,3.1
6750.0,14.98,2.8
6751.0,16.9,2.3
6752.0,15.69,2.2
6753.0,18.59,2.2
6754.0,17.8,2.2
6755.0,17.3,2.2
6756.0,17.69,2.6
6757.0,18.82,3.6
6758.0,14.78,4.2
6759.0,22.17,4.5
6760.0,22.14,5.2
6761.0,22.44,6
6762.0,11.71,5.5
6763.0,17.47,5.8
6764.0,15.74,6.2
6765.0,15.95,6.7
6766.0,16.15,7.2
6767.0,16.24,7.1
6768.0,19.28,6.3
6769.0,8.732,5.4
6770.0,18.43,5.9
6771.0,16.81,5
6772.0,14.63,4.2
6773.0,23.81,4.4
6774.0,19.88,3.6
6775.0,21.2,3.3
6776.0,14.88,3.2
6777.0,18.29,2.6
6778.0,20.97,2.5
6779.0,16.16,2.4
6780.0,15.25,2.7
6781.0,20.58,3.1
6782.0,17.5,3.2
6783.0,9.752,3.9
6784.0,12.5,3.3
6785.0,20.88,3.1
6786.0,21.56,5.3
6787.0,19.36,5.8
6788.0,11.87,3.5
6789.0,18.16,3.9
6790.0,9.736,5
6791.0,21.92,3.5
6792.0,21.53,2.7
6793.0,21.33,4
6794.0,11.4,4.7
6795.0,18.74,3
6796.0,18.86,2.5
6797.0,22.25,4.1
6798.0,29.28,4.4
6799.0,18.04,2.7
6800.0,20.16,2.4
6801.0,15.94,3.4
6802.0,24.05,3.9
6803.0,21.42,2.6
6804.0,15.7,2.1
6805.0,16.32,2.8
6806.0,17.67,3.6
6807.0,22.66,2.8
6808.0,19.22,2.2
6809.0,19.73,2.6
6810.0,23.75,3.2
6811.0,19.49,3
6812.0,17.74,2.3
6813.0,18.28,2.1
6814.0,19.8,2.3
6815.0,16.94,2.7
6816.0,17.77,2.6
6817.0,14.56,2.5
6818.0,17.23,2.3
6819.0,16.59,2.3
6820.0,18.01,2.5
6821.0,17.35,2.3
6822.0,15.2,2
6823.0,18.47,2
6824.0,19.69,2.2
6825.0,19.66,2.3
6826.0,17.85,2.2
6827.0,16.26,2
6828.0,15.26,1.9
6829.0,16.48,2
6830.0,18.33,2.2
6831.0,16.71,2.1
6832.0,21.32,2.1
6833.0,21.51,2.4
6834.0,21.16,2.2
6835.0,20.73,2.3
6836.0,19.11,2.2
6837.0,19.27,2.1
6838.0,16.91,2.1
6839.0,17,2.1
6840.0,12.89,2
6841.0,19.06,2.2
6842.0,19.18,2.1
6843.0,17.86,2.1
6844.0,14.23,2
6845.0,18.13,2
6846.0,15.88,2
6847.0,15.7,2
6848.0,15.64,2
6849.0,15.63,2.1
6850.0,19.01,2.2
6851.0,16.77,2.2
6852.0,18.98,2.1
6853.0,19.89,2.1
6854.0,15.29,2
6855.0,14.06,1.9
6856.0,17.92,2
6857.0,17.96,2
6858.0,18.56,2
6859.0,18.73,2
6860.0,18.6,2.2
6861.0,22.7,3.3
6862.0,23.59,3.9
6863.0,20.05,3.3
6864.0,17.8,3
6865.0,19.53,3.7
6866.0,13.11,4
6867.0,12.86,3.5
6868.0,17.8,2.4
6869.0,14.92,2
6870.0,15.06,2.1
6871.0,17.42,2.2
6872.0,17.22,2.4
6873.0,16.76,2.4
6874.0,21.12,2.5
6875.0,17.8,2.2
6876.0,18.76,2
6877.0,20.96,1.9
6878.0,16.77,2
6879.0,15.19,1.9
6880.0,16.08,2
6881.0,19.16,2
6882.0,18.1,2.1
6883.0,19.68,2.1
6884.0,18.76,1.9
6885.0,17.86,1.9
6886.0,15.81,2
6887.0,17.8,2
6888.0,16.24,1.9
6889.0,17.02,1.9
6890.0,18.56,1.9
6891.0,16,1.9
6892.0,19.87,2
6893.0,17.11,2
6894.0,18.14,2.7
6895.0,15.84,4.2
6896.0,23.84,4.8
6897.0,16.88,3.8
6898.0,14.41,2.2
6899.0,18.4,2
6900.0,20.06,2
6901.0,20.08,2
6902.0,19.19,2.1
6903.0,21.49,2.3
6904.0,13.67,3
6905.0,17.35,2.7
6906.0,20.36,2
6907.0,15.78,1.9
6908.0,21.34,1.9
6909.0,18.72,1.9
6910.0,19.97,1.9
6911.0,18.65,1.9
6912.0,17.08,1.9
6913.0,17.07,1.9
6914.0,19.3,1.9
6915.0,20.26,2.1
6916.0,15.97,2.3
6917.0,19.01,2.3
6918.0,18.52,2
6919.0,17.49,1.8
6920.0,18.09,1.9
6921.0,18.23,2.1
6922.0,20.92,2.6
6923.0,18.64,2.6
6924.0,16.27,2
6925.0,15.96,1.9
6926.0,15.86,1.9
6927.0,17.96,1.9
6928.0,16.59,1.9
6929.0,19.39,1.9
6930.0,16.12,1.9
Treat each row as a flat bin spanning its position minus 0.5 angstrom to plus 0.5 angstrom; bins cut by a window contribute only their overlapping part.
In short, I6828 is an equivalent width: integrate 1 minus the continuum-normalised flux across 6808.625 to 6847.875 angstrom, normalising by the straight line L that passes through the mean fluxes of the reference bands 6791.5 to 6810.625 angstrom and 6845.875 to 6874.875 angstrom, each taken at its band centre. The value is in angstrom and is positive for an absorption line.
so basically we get 1.8 angstrom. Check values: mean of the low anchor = 19.9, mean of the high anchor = 17.6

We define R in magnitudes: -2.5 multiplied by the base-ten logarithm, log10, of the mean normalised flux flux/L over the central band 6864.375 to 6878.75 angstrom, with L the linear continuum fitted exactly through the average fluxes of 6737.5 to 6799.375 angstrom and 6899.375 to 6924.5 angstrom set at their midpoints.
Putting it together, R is 0.07 mag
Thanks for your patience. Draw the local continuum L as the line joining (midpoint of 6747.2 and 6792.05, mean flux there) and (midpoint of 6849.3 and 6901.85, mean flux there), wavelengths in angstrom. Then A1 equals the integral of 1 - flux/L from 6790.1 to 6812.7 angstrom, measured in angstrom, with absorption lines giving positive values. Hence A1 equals -2.8 angstrom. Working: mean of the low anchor 17.3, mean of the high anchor 17.9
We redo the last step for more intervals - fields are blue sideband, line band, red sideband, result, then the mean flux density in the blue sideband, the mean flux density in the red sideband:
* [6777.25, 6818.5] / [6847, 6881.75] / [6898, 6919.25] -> 1.5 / 18.4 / 18.5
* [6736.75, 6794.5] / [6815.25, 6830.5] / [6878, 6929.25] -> 0.4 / 17.4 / 18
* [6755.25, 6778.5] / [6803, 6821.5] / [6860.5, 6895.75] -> -0.6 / 17.7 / 17.8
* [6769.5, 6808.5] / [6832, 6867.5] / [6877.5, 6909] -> 0.5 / 18.4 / 18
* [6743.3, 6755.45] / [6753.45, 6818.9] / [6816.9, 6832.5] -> -3.0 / 17.2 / 17.5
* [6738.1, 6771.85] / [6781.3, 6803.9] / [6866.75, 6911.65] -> -1.3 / 17.2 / 17.9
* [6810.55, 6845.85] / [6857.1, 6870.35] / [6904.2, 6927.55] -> 0.0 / 17.9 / 18.1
